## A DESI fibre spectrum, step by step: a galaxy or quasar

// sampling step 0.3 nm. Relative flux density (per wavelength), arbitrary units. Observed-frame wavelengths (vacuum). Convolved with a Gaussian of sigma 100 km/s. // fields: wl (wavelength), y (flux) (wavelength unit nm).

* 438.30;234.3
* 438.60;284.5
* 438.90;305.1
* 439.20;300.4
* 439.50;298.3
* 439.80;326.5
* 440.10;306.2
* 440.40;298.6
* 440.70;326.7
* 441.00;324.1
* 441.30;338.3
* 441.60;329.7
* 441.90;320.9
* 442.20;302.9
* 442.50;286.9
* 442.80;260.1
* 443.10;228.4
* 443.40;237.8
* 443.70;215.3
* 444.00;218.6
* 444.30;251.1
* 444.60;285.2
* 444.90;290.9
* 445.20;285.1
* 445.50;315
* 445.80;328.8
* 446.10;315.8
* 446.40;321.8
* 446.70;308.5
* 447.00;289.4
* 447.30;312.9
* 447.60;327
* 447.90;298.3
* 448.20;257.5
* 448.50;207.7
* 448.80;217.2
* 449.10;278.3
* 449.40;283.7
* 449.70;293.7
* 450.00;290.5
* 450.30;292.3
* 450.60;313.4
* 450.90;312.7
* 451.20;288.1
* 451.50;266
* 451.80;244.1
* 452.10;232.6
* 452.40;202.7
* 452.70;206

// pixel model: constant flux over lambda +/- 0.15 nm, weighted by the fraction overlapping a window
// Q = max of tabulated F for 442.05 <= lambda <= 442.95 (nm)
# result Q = 302.9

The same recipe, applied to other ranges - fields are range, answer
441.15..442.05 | 338.3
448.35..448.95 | 217.2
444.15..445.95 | 328.8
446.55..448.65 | 327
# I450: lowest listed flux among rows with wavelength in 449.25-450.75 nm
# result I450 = 283.7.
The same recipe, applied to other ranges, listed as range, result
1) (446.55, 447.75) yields 289.4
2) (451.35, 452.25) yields 232.6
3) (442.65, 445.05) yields 215.3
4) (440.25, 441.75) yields 298.6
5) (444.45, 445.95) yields 285.1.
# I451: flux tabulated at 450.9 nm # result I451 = 312.7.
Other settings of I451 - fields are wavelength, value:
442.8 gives 260.1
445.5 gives 315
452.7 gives 206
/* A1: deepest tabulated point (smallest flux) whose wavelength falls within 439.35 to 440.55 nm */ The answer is 298.3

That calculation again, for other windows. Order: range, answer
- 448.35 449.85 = 207.7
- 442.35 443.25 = 228.4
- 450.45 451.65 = 266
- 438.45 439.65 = 284.5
